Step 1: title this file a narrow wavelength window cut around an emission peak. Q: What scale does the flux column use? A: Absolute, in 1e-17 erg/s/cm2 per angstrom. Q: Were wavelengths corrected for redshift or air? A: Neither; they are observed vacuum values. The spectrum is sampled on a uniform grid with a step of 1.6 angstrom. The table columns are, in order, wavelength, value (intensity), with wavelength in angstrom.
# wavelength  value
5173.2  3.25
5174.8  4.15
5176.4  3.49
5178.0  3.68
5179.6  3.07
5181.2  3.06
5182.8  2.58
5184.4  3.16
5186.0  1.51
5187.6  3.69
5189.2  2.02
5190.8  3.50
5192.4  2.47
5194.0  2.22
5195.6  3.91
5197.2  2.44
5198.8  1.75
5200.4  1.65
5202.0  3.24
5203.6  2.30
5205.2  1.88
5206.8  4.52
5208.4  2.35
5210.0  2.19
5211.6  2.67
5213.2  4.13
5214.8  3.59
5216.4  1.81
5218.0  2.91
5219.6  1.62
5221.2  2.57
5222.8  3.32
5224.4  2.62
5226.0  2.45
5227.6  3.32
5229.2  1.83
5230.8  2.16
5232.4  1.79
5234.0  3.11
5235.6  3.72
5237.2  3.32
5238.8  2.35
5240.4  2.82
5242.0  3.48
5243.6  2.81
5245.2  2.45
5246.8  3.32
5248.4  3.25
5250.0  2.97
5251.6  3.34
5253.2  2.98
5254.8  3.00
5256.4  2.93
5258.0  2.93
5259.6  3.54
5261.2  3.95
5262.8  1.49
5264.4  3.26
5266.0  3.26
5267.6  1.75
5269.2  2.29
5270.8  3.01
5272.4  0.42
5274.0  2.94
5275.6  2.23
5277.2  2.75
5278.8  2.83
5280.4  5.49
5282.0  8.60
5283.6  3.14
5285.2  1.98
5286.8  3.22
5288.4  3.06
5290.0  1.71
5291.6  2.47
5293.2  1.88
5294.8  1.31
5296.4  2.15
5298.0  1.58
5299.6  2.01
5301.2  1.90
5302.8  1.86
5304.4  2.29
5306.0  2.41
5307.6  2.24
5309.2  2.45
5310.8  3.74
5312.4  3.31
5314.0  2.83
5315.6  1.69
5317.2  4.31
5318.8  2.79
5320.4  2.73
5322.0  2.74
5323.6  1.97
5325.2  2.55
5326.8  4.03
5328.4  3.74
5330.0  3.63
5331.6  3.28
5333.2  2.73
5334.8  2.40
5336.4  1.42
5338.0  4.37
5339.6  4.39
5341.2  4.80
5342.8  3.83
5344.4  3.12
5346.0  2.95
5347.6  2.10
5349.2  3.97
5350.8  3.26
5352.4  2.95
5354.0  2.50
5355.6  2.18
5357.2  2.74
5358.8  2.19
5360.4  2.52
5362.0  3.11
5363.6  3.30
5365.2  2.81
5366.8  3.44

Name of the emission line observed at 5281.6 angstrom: H-gamma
